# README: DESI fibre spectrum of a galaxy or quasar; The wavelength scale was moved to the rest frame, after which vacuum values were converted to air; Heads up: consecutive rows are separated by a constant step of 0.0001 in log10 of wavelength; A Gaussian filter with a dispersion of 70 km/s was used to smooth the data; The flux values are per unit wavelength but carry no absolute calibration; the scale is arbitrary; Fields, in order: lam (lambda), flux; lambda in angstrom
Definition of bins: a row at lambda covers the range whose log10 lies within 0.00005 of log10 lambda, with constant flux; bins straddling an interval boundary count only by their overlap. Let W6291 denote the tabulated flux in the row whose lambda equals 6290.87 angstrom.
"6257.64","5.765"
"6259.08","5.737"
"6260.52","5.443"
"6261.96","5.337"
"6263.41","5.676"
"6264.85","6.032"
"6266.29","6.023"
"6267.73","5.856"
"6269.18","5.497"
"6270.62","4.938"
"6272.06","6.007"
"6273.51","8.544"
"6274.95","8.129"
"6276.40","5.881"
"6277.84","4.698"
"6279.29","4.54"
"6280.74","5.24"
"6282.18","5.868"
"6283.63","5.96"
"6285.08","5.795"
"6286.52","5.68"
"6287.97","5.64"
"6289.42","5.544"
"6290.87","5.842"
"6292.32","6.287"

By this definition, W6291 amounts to 5.842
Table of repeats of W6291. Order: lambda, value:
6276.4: 5.881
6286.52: 5.68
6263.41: 5.676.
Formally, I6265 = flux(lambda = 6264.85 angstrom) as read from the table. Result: 6.032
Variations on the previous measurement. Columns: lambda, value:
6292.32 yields 6.287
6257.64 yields 5.765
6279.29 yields 4.54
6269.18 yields 5.497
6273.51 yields 8.544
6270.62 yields 4.938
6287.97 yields 5.64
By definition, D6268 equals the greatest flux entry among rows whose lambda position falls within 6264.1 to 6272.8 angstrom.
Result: 6.032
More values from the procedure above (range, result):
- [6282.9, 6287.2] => 5.96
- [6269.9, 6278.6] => 8.544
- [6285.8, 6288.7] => 5.68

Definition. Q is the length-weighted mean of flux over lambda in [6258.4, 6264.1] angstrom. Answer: 5.54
